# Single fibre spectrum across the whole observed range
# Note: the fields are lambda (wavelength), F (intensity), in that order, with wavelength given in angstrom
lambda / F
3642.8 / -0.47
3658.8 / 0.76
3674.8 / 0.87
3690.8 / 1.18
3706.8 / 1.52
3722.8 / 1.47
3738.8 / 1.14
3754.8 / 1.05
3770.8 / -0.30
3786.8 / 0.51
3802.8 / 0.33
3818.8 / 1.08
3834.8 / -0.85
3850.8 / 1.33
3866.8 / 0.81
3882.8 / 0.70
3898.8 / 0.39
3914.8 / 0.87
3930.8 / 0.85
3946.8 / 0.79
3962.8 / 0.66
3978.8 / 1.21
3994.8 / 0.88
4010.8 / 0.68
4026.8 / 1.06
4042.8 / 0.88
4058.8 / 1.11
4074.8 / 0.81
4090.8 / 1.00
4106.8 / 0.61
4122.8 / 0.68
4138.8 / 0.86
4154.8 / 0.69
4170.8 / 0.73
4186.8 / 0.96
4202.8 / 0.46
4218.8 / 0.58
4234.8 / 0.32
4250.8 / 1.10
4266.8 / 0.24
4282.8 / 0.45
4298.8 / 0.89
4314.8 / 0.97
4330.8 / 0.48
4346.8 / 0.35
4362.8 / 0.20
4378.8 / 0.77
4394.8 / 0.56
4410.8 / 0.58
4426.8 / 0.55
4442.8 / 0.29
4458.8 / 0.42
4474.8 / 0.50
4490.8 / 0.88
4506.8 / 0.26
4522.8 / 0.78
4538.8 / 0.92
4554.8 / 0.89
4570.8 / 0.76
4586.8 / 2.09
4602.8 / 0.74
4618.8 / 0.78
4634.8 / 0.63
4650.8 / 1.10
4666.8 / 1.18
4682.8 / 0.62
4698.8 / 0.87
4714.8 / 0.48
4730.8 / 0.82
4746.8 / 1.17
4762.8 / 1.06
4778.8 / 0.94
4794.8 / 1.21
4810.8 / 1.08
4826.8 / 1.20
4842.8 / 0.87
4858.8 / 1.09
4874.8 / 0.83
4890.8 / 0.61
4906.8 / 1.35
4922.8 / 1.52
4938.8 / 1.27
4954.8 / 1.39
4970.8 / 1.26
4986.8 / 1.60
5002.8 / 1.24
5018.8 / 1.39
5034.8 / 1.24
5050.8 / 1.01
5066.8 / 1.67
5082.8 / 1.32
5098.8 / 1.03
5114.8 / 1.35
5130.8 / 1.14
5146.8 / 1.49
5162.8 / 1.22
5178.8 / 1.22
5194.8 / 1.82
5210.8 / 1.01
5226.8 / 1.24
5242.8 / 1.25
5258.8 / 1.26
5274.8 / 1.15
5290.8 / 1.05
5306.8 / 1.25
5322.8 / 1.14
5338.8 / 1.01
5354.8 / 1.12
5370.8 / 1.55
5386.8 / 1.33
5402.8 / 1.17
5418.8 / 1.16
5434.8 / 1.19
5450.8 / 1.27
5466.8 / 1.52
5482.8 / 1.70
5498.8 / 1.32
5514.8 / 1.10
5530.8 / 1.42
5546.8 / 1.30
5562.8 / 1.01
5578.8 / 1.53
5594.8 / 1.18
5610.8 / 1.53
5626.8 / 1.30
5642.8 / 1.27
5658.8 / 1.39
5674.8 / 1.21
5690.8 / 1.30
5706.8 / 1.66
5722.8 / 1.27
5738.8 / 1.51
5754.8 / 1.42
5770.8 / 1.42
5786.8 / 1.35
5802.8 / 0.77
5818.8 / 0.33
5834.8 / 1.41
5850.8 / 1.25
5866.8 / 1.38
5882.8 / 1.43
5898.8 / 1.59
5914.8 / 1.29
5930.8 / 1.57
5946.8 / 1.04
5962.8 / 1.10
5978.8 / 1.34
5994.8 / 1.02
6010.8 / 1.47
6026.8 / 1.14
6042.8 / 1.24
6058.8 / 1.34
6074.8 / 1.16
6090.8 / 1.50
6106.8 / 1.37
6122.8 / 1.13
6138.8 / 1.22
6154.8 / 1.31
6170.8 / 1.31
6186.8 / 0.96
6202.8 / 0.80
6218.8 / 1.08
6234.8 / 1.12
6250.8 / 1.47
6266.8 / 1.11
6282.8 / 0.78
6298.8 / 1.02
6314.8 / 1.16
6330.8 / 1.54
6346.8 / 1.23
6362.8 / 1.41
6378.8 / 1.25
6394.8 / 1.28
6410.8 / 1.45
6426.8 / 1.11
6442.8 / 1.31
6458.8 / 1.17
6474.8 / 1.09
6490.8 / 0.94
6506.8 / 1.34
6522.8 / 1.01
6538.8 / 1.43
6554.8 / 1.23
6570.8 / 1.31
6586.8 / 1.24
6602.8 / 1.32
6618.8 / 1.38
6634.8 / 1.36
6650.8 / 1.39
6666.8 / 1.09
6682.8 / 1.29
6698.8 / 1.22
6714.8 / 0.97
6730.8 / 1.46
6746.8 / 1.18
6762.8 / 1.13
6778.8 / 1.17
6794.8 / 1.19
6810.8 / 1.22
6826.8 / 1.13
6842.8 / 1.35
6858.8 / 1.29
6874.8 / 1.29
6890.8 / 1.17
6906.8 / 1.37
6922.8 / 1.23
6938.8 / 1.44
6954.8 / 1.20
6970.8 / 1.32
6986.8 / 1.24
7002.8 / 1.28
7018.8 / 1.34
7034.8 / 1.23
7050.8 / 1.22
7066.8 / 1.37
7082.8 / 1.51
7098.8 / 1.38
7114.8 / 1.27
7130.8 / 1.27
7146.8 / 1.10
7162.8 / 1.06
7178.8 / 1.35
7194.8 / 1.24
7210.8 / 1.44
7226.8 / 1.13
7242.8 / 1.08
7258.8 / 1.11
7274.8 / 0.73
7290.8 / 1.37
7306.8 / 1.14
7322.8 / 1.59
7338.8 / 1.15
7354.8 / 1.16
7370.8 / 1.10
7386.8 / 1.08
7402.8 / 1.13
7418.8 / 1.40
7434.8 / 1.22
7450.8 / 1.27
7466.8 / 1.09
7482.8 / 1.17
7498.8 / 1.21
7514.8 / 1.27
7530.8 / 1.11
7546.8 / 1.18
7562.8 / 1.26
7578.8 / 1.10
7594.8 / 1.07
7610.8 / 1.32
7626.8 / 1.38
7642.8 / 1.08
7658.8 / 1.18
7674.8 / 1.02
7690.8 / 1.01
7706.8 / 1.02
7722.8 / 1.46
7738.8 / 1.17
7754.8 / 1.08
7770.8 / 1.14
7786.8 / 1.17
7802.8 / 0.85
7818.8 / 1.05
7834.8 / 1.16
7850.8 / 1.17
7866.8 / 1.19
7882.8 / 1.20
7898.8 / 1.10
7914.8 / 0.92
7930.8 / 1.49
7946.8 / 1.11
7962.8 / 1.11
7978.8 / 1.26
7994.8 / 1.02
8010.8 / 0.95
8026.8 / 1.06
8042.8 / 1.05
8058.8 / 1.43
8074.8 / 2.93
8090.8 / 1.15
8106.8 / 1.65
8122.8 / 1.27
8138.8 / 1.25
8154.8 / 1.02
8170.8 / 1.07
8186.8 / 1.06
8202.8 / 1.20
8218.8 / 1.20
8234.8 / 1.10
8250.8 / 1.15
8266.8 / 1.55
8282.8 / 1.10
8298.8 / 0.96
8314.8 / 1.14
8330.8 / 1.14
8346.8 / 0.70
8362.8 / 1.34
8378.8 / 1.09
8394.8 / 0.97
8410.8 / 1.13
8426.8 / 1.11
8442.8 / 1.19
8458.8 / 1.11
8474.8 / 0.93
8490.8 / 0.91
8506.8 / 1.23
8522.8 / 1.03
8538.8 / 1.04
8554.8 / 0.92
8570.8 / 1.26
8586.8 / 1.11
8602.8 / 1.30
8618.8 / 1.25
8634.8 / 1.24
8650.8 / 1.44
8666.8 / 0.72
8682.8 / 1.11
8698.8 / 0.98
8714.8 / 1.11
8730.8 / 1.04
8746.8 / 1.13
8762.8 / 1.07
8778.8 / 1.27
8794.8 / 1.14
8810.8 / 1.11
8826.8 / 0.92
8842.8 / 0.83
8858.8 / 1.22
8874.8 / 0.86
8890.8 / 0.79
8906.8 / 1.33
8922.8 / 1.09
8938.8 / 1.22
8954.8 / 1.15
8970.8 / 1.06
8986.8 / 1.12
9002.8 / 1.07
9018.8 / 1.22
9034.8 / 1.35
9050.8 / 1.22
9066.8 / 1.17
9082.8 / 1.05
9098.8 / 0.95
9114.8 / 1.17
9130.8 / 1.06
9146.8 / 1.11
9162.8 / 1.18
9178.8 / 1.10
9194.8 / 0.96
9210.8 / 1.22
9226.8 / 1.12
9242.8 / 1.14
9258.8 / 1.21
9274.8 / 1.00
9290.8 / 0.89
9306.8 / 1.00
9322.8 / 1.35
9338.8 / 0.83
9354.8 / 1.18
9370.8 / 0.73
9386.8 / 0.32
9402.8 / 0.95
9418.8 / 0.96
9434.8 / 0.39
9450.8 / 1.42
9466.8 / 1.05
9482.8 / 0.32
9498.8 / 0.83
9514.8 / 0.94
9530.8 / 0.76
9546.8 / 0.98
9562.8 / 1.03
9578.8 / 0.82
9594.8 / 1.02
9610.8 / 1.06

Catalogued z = 0.23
